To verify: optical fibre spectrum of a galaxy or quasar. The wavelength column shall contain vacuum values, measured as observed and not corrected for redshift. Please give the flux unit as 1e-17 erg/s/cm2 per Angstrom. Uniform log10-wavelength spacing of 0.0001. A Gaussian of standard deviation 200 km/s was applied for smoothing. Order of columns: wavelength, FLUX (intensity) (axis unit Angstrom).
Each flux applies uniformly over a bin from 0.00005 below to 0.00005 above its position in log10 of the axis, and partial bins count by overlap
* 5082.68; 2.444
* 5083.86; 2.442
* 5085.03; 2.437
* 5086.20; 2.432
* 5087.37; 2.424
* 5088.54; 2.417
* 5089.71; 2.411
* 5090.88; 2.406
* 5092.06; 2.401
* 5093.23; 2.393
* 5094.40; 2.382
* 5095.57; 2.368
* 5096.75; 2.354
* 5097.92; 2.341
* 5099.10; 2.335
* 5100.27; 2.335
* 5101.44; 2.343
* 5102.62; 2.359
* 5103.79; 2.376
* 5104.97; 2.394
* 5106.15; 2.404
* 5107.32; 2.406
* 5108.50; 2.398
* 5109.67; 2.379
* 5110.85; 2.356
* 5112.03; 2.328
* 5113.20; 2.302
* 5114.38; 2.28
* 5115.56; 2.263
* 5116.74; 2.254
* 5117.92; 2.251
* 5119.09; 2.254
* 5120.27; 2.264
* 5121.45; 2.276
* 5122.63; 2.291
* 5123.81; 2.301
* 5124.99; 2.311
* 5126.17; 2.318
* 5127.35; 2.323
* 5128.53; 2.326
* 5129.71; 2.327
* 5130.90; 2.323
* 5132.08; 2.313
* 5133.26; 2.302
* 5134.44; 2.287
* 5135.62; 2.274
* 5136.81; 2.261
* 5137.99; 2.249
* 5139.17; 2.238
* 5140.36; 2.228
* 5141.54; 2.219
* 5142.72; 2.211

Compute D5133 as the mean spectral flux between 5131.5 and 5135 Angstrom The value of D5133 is 2.3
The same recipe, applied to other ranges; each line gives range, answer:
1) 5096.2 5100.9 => 2.34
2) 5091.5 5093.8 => 2.4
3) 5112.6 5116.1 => 2.28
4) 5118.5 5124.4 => 2.28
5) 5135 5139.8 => 2.25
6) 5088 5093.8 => 2.41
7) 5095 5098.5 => 2.35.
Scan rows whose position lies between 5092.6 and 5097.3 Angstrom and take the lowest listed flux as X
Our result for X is 2.354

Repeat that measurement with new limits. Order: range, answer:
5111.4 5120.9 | 2.251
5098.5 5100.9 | 2.335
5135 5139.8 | 2.238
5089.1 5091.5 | 2.406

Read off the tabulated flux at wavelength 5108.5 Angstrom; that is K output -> 2.398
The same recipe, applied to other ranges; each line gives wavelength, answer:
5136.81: 2.261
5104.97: 2.394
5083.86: 2.442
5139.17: 2.238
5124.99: 2.311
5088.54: 2.417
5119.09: 2.254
